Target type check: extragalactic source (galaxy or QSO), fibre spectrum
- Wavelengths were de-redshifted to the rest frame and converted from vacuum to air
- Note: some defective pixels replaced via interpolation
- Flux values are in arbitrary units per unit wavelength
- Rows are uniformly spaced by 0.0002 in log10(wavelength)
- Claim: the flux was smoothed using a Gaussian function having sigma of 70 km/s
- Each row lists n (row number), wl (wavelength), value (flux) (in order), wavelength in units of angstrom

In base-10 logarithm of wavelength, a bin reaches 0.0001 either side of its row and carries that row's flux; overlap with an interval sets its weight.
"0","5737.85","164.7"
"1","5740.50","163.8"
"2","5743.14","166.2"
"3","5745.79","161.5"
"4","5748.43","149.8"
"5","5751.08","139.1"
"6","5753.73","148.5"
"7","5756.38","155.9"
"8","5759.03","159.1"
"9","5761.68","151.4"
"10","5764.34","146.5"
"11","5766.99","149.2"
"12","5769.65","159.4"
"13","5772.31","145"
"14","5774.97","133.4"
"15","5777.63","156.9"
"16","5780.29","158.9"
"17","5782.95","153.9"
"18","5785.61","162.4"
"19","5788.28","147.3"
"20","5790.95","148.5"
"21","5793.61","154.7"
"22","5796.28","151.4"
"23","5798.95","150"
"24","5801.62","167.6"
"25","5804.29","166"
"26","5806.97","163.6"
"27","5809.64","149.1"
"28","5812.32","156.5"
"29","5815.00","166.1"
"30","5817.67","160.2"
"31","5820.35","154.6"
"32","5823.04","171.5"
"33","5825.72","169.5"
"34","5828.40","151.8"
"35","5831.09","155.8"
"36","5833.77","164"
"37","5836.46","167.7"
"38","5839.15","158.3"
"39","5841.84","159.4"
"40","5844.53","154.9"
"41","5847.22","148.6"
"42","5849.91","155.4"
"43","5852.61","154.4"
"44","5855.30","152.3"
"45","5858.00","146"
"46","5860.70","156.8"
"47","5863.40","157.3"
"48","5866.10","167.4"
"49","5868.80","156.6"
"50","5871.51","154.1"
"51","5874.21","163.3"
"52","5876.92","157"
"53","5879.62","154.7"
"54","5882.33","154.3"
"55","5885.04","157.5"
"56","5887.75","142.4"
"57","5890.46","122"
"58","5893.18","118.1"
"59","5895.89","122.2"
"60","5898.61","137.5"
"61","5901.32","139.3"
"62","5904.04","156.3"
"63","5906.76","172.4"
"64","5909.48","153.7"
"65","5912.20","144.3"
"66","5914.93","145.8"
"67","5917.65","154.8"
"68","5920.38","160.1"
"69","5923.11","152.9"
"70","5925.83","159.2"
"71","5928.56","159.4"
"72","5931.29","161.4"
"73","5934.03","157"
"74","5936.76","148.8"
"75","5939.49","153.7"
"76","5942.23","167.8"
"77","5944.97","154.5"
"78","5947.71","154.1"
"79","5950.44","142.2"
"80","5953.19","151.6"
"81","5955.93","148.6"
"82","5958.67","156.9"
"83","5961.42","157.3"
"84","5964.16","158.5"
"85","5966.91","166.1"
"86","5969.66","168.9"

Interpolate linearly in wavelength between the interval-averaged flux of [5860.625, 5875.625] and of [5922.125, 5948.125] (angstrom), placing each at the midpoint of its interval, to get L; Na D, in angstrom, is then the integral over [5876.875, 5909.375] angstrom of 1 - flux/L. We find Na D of 2.91 angstrom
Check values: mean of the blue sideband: 159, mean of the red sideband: 157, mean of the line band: 144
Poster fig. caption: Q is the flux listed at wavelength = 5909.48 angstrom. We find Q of 153.7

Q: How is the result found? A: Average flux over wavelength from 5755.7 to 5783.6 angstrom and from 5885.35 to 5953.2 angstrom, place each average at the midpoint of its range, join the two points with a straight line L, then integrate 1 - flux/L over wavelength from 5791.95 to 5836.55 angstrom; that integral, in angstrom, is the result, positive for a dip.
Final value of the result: -2.6 angstrom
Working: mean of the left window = 152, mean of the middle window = 160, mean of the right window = 149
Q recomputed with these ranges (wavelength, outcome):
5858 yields 146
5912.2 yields 144.3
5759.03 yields 159.1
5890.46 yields 122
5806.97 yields 163.6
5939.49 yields 153.7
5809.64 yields 149.1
